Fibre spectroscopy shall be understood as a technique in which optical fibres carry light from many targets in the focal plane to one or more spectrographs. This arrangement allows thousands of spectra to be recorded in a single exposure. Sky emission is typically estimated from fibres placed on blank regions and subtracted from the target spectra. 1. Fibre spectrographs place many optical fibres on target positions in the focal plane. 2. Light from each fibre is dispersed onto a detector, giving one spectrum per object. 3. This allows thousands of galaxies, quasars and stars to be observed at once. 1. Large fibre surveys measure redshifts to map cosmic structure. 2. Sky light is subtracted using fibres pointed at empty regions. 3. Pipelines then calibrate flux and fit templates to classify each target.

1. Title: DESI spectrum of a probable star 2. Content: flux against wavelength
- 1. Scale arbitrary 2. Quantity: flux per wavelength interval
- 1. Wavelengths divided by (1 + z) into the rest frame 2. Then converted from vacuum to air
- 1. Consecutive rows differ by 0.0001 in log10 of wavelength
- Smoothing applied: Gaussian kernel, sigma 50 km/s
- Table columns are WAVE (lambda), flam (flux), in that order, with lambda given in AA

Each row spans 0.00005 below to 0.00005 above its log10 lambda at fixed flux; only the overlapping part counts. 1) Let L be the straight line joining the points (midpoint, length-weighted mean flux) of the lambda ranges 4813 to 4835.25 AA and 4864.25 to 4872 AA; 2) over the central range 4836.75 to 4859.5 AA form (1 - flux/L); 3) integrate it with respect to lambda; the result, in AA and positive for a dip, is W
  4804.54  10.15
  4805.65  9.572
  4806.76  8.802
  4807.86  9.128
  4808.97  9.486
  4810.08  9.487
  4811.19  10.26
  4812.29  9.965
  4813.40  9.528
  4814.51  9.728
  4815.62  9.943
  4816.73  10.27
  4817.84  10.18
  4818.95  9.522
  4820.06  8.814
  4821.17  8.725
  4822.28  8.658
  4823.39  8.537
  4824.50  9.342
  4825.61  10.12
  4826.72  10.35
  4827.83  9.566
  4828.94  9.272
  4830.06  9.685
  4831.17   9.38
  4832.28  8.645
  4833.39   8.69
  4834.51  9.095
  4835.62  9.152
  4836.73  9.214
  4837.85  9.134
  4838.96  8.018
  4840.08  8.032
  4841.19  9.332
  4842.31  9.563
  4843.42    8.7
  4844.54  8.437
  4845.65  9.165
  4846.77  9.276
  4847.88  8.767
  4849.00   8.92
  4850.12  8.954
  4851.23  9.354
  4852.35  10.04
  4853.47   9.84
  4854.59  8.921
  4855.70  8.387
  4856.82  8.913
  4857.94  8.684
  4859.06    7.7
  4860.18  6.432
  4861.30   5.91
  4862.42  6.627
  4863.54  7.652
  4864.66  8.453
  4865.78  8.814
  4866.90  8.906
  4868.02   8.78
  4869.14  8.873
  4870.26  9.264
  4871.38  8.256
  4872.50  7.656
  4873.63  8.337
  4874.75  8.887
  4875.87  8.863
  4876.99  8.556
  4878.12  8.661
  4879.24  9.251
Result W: 0.34 AA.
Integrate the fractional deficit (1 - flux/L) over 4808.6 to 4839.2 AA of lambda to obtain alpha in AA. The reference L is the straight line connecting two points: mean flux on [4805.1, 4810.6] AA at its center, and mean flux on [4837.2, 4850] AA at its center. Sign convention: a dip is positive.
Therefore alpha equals -1.0 AA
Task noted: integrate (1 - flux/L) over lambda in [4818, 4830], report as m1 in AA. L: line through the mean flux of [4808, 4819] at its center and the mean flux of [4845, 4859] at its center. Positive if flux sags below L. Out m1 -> 0.3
